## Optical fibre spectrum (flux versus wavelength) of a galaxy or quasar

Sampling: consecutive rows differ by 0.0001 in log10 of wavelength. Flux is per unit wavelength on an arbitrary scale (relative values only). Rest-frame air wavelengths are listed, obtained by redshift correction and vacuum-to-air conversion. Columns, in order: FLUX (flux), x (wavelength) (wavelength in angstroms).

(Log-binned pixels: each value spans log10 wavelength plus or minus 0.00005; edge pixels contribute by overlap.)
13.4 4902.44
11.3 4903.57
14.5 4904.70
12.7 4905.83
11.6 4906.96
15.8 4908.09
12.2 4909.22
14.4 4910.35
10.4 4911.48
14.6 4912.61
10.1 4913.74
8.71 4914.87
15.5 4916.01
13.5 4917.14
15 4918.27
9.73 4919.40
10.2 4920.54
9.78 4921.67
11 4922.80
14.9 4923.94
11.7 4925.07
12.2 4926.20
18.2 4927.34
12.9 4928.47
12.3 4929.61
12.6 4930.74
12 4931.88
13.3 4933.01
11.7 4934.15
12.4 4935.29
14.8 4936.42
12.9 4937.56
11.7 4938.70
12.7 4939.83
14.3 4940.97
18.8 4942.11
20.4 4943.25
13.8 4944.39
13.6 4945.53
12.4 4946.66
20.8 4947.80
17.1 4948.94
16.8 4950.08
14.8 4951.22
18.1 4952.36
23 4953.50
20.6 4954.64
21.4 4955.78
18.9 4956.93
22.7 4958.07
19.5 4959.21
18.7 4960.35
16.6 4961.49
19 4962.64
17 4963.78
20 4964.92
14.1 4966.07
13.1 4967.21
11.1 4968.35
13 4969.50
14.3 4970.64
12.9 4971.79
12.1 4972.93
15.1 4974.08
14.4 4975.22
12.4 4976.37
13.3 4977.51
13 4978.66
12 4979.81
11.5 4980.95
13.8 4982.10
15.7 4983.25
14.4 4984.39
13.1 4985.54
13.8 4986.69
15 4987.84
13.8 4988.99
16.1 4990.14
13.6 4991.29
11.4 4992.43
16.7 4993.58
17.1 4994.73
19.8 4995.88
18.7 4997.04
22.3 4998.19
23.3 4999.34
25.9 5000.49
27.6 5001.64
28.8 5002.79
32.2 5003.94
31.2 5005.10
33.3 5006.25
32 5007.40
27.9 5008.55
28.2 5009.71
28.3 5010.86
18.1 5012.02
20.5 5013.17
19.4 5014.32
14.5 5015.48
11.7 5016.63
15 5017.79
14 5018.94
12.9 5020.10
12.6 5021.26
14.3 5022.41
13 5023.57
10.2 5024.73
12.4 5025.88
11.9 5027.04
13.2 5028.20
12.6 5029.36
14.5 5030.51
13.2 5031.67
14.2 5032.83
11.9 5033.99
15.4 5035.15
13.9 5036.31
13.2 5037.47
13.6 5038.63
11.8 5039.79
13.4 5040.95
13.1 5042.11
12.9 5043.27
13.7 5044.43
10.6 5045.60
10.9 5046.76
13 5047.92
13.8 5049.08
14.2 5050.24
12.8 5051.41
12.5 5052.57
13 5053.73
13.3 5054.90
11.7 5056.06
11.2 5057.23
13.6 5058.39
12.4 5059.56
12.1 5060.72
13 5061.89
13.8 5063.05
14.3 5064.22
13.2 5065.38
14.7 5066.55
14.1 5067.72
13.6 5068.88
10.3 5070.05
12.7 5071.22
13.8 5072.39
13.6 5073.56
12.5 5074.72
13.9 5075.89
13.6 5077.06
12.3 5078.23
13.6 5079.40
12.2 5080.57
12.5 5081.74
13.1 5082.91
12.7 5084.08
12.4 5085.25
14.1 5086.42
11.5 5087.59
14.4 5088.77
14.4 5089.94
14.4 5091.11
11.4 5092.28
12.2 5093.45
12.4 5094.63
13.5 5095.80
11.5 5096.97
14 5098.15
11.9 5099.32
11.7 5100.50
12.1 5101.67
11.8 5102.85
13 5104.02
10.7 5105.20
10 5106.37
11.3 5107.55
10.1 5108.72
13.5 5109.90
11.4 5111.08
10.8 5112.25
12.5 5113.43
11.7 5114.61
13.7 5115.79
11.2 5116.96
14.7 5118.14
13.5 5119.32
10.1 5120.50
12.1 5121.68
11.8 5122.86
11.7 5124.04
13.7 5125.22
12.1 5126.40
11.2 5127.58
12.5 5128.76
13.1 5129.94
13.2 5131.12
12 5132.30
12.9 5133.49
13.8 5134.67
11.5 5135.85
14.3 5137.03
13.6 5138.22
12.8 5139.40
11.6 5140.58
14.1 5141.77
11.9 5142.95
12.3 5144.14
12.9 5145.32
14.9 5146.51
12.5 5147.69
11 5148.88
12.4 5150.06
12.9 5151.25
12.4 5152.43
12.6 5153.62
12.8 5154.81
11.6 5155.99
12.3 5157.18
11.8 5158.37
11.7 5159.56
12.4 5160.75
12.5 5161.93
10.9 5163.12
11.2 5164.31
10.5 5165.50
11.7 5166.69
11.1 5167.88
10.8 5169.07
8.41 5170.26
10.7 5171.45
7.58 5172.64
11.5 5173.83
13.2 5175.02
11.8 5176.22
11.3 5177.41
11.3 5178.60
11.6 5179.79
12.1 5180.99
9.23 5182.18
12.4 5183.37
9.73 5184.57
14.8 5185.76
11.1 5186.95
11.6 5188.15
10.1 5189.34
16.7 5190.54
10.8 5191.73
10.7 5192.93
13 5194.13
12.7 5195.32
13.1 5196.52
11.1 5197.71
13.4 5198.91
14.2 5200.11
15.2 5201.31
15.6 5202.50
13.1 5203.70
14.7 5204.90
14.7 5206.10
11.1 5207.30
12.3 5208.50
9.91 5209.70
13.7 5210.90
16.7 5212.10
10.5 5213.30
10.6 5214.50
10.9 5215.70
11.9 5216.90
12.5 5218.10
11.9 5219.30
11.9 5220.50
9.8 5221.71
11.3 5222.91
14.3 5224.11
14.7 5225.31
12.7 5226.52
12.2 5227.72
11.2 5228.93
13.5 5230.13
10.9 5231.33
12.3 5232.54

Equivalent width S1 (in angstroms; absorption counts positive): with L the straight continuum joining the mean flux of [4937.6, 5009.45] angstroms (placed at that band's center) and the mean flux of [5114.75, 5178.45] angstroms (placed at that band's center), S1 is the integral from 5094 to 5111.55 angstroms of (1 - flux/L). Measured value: 2.1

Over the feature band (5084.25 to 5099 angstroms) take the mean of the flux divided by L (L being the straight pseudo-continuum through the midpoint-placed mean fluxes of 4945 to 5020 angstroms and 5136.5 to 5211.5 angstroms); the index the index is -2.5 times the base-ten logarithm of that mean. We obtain 0.138 mag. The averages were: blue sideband 18.1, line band 13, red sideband 12.2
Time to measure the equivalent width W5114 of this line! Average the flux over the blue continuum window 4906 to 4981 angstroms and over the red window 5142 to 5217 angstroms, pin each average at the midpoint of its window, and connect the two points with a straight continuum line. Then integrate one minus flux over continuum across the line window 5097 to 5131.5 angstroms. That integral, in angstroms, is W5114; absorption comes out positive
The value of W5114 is 1.9 angstroms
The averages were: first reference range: 14.6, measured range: 12.1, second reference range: 12.1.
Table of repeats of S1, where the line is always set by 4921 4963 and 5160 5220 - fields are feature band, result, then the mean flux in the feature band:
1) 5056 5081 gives 1.33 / 13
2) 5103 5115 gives 1.53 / 11.5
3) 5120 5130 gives 0.74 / 12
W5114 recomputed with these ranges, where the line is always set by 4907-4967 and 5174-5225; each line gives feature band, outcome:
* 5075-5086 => 0.5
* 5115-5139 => 0.8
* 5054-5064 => 0.8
